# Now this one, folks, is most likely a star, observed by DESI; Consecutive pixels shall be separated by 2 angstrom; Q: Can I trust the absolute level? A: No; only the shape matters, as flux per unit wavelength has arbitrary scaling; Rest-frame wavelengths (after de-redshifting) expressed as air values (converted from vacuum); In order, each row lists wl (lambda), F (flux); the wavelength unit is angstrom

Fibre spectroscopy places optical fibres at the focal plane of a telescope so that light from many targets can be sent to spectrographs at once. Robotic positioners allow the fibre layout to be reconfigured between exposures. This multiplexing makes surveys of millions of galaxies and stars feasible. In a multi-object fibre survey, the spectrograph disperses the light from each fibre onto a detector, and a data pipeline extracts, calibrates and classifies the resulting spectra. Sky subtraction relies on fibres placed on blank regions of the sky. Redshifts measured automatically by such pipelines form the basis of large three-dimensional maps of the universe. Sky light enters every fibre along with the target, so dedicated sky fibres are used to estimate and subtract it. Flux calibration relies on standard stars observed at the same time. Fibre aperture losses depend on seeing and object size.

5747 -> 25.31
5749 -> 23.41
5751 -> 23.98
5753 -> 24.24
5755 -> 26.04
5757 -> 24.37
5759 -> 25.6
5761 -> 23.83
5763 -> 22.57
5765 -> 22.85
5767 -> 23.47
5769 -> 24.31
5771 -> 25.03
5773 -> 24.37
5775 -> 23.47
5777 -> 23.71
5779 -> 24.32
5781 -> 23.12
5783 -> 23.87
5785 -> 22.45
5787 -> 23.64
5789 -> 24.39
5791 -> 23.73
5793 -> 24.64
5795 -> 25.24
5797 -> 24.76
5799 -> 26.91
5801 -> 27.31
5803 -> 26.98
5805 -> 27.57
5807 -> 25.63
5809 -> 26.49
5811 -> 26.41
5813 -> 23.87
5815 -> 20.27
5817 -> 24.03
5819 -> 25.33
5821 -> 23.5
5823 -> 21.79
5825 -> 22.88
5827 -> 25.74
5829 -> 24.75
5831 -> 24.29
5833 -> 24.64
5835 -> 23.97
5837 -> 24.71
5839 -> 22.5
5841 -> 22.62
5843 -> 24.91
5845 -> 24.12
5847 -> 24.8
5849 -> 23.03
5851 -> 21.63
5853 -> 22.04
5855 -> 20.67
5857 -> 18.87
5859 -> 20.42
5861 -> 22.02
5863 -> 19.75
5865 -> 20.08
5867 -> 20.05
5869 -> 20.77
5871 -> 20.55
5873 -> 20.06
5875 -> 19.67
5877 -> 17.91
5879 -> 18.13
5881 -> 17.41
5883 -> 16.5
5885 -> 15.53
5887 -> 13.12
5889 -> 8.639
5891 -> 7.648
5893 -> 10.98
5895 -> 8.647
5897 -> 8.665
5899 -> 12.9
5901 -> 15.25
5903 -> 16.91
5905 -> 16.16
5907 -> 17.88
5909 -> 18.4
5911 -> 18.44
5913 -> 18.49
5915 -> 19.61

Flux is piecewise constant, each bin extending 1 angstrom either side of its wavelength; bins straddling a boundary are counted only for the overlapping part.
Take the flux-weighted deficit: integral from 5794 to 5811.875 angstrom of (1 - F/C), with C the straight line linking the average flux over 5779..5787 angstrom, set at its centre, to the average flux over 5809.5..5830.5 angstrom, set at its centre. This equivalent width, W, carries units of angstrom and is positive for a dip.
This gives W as -2.0 angstrom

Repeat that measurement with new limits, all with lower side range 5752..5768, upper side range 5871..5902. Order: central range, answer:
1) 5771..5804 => -4.0 angstrom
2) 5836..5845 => -3.0 angstrom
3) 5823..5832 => -2.5 angstrom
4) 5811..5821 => -2.0 angstrom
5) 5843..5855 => -4.1 angstrom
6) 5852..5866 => -3.5 angstrom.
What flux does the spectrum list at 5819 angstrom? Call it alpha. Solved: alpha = 25.33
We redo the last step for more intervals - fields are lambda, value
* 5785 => 22.45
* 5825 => 22.88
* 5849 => 23.03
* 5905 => 16.16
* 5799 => 26.91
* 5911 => 18.44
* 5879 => 18.13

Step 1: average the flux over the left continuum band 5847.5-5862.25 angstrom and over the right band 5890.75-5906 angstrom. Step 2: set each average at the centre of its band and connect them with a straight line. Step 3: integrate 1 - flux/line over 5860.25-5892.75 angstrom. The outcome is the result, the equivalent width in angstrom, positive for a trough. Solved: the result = -0.2 angstrom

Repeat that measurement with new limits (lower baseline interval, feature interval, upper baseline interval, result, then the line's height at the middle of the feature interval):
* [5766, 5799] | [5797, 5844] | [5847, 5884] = -5.00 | 22.3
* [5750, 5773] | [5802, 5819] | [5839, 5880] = -1.86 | 22.7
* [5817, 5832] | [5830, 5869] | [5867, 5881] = -1.10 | 21.7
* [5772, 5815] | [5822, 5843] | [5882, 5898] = -4.99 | 19.3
